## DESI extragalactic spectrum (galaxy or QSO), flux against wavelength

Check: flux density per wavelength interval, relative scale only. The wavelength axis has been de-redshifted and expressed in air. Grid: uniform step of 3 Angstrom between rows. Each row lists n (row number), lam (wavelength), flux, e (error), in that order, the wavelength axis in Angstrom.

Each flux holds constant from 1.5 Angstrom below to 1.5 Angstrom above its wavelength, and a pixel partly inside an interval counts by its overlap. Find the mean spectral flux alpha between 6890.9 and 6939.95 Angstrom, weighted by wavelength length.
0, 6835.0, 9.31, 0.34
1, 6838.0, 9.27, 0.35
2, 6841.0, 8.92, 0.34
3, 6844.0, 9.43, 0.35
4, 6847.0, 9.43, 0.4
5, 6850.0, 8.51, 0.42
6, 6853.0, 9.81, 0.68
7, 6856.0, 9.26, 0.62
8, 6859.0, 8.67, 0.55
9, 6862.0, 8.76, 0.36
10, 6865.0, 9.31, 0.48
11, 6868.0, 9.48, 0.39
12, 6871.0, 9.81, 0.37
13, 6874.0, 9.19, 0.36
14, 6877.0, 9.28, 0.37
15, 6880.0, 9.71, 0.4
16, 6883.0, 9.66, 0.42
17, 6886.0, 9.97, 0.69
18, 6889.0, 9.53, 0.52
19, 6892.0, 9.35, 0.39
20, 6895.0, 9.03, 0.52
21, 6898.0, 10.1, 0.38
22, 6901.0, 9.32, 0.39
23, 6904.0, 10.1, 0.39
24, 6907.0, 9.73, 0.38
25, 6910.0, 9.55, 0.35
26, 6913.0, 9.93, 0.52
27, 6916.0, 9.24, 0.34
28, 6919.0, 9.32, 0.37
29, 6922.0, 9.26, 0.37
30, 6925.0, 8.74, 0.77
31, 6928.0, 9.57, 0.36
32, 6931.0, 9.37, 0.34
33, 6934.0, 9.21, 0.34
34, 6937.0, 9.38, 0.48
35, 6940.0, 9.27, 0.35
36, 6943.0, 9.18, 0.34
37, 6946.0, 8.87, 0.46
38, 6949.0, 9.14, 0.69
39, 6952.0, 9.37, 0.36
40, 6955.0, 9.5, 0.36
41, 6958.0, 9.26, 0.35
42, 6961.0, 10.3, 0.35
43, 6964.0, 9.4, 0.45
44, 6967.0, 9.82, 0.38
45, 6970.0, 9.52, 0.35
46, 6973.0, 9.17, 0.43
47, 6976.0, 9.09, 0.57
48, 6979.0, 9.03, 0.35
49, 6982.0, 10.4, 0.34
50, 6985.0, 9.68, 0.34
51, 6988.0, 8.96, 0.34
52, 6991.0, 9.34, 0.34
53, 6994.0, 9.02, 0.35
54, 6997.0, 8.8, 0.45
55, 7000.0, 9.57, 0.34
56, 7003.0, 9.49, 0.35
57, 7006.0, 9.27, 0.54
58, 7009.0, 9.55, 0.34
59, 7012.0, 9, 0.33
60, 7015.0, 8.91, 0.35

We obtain 9.45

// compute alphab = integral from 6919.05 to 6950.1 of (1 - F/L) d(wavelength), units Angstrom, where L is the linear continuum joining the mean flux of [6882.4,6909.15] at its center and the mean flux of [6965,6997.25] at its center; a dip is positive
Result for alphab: 1.02 Angstrom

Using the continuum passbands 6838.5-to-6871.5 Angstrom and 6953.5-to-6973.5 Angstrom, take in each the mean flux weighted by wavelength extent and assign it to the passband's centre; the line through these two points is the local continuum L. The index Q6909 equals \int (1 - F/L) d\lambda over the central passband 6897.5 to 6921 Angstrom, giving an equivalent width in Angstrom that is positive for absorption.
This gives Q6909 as -0.6 Angstrom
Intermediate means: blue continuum 9.2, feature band 9.63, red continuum 9.59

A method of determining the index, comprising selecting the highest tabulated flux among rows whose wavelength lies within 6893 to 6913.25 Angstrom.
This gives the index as 10.1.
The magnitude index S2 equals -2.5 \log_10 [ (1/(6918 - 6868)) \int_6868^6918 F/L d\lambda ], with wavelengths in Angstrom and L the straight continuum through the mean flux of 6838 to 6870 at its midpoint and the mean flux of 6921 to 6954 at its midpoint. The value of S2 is -0.05 mag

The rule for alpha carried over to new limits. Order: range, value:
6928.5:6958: 9.27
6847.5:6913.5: 9.45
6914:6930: 9.25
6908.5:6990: 9.39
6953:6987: 9.55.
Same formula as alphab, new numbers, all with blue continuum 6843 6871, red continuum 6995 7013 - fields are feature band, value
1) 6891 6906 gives -0.6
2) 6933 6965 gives -0.3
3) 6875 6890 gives -0.6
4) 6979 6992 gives -0.4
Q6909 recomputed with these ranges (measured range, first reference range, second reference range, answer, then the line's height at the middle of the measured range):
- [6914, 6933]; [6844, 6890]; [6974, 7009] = 0.2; 9.35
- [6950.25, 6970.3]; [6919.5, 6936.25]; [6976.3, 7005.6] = -0.6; 9.3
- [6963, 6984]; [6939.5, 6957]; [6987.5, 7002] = -0.7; 9.19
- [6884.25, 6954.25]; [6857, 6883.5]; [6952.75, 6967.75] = 0.5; 9.48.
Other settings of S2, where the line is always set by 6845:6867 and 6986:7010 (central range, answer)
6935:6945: -0.01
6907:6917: -0.05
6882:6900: -0.05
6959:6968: -0.07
